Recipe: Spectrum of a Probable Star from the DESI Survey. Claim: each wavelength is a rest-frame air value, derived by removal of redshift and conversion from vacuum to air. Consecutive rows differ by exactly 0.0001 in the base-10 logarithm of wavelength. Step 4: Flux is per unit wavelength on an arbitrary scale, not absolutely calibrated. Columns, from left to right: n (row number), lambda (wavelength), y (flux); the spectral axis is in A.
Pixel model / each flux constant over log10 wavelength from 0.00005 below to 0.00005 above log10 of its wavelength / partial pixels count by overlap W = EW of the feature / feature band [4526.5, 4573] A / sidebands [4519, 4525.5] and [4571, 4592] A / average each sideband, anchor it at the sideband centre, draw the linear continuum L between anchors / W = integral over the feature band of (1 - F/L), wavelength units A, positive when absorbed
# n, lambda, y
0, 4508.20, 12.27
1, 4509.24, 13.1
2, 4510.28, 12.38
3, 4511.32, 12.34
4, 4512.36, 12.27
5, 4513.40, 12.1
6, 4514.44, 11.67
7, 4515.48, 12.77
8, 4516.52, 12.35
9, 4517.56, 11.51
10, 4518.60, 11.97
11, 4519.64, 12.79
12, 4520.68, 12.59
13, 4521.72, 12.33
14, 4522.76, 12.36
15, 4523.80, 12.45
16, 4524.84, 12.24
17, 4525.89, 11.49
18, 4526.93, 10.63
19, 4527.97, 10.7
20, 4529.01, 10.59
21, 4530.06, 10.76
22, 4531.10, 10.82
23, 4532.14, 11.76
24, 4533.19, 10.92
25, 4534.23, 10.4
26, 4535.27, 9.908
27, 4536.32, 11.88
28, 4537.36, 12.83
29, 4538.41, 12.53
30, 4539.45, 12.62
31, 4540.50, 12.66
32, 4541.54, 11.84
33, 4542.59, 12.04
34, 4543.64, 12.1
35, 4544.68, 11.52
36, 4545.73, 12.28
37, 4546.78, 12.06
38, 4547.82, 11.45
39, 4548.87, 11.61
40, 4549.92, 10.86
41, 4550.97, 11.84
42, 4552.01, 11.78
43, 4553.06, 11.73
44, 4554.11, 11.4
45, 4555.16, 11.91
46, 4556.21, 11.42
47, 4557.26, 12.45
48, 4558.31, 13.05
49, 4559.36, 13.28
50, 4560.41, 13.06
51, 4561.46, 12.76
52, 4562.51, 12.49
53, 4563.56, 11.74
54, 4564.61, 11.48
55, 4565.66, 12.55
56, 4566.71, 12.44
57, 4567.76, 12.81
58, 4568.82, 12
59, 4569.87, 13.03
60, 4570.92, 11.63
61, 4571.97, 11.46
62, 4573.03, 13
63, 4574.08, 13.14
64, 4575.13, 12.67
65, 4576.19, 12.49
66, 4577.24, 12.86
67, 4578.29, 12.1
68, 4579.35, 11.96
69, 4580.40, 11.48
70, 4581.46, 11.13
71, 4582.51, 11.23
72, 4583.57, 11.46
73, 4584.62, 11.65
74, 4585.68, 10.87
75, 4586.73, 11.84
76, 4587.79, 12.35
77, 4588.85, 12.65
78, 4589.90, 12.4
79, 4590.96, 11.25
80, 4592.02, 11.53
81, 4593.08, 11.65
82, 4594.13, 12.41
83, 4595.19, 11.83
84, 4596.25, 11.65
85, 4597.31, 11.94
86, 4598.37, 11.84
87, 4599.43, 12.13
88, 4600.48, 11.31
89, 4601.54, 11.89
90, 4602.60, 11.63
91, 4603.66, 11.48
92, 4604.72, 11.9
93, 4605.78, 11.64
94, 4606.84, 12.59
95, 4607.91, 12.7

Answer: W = 1.4 A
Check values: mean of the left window 12.4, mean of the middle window 11.9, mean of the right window 12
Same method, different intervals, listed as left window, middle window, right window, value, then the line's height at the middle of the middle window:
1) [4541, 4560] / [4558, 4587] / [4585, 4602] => -0.8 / 11.9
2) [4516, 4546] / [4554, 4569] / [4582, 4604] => -0.8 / 11.8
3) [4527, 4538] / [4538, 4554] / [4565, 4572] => -0.5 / 11.5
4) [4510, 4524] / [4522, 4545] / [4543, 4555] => 0.7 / 12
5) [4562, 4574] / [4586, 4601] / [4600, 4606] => -0.1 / 11.8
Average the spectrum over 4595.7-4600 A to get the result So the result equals 11.9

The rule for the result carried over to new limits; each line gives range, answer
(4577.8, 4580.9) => 11.8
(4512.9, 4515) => 11.9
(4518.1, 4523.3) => 12.4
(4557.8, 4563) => 12.9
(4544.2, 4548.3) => 11.8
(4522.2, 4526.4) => 12.1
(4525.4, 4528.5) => 11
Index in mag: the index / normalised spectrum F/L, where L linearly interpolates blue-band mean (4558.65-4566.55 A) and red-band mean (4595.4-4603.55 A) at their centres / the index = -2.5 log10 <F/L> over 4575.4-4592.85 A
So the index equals 0.02 mag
